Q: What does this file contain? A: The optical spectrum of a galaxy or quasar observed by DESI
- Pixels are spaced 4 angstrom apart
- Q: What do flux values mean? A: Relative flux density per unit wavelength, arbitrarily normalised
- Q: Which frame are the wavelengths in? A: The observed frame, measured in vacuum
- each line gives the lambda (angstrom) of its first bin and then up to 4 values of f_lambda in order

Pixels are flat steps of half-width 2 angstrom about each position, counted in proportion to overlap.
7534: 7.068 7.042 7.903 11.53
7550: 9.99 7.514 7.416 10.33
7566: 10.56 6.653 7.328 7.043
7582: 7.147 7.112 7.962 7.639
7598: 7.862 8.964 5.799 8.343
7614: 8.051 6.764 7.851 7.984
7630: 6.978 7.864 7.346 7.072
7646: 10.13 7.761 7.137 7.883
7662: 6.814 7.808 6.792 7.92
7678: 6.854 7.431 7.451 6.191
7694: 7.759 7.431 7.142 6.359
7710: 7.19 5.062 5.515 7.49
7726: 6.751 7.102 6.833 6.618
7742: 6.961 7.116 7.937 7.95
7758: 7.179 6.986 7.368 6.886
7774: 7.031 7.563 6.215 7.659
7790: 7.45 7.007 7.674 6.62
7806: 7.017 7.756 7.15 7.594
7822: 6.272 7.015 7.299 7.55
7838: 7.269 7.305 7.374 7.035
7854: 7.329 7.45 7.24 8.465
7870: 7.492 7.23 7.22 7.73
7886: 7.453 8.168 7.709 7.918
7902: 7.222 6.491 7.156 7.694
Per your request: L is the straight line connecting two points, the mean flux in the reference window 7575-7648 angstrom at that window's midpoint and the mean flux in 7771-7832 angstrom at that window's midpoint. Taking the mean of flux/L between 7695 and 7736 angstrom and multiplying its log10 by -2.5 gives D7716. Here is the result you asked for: 0.10 mag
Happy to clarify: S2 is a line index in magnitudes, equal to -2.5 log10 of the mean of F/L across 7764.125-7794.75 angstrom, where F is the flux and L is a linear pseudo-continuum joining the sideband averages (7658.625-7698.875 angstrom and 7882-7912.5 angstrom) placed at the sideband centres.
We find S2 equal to 0.031 mag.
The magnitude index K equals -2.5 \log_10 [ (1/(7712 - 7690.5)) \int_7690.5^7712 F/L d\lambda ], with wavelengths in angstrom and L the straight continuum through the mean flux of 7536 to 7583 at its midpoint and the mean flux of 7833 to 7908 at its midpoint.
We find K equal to 0.12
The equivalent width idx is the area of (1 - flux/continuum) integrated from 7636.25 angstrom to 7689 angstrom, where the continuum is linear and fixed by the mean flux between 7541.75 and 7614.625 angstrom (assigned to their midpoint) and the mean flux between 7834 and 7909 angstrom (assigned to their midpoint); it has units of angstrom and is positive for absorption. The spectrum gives 2.80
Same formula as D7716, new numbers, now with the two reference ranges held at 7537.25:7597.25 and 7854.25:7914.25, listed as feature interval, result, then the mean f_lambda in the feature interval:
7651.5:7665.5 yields 0.094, 7.35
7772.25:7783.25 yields 0.112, 6.98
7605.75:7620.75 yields 0.096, 7.44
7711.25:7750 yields 0.174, 6.69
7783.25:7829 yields 0.072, 7.19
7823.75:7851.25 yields 0.050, 7.26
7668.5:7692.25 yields 0.122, 7.12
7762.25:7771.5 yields 0.096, 7.11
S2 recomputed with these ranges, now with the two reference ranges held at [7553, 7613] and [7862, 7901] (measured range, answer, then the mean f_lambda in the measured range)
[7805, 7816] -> 0.06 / 7.33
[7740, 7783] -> 0.08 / 7.22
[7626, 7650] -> -0.01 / 7.88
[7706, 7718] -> 0.27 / 6.06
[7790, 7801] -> 0.06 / 7.29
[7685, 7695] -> 0.11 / 7.04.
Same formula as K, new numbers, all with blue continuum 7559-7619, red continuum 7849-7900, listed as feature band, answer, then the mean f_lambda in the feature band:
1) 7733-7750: 0.103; 7.01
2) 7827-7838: 0.038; 7.36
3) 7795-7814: 0.059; 7.24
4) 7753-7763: 0.049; 7.35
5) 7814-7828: 0.096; 6.99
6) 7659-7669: 0.066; 7.32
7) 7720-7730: 0.089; 7.12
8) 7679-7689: 0.073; 7.26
